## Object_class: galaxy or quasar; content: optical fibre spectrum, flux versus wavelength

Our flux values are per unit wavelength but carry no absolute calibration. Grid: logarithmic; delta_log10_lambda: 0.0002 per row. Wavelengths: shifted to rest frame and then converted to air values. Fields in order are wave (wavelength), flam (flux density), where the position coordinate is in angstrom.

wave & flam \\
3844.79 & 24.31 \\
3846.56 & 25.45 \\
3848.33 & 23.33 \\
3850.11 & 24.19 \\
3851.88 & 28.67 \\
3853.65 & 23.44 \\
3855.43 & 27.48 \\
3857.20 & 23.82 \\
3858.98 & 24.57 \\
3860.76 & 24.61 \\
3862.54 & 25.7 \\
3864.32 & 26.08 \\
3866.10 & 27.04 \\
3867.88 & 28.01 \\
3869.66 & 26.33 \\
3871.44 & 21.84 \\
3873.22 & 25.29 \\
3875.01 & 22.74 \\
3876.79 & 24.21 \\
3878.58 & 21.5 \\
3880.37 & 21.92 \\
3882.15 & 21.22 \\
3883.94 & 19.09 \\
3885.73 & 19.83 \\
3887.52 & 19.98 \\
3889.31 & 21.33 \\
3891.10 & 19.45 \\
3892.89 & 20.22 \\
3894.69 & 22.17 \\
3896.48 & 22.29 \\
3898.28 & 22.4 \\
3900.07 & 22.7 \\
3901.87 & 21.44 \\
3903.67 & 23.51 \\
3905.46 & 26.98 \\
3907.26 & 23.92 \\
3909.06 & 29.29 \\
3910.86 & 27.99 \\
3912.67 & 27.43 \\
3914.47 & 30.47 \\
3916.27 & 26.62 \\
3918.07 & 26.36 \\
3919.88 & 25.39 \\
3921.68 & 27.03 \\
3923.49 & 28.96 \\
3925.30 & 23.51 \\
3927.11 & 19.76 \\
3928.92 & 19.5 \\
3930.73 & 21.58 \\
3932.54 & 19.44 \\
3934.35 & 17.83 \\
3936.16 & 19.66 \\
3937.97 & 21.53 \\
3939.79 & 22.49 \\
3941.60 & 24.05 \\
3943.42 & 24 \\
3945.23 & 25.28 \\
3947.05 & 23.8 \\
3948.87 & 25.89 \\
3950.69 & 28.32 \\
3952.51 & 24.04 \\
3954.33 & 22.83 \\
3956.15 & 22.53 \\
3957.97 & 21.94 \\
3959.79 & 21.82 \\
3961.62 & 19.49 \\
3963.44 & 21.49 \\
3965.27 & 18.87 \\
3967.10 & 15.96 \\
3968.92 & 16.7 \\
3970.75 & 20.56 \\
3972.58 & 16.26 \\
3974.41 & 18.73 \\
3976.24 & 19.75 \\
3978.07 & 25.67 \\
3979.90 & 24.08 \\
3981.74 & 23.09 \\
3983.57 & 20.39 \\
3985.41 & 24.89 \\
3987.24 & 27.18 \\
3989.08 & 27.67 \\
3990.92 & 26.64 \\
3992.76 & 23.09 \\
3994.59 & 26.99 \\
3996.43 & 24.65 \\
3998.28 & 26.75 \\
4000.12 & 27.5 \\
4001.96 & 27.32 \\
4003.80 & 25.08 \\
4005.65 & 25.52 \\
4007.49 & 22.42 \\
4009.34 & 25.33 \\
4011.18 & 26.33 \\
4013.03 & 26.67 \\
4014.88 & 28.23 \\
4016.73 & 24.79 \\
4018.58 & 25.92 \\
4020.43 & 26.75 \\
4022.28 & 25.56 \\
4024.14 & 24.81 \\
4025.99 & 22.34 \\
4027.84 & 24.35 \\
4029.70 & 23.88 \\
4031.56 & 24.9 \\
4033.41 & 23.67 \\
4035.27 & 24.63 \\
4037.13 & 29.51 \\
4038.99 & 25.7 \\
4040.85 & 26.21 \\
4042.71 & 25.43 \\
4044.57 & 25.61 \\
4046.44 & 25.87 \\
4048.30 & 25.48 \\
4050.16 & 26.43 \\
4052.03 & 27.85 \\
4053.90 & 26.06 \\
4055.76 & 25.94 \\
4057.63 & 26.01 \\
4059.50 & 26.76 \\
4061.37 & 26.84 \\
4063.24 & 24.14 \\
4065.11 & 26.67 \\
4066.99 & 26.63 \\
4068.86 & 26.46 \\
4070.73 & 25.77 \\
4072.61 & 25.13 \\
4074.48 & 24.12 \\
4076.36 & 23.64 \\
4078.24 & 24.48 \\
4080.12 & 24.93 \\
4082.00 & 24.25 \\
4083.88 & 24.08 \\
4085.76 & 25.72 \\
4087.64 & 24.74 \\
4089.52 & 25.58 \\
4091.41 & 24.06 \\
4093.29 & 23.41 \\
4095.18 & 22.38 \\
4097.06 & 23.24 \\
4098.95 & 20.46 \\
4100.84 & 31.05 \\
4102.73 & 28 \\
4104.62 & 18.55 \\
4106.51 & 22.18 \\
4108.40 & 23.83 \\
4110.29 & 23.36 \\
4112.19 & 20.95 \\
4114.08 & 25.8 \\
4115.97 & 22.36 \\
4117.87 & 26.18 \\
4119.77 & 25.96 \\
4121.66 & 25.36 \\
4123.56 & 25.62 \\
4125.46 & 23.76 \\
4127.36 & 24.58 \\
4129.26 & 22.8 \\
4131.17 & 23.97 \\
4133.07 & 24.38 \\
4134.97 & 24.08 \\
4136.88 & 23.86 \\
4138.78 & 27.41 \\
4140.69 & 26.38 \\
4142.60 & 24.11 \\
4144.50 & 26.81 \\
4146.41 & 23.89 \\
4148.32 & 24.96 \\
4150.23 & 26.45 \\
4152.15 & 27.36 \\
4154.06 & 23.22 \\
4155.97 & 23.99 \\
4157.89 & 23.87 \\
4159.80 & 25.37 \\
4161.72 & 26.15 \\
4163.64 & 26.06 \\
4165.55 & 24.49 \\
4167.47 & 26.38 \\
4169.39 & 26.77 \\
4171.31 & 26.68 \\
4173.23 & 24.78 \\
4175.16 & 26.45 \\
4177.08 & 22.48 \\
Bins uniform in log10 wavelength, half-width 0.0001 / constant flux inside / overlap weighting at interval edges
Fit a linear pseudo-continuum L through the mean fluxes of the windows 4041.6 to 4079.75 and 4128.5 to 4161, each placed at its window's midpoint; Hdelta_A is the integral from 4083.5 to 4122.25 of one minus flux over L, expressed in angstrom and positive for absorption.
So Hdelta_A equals 1.8 angstrom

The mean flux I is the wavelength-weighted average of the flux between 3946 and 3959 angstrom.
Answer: 24.2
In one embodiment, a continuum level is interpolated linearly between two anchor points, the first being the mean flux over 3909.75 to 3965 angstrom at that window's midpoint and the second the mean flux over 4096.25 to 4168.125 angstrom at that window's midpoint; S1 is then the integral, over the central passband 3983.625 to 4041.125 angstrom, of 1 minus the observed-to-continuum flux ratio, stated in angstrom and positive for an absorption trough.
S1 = -3.6 angstrom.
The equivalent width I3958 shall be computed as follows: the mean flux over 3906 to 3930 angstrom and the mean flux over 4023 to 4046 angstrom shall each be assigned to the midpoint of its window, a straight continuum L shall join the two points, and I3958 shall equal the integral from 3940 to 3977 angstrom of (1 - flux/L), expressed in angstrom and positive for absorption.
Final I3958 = 5.7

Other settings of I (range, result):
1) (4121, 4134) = 24.3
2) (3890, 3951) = 23.8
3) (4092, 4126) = 24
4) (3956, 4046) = 24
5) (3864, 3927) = 24.1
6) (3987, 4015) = 26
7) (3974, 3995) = 24.1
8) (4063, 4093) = 25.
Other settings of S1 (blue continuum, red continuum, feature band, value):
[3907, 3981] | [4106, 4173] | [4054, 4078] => -1.5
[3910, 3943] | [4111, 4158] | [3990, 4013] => -1.4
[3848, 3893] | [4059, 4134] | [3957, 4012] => 2.3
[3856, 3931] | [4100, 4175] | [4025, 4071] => -2.2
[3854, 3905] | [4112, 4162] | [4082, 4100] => 0.5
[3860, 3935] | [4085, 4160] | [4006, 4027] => -1.1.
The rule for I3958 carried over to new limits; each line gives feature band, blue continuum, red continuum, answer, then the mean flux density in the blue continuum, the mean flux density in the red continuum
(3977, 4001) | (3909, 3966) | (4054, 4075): -0.7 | 23.6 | 25.9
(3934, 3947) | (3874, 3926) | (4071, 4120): 0.8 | 23.8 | 24.2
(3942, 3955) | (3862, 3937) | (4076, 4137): -0.7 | 23.5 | 24.2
